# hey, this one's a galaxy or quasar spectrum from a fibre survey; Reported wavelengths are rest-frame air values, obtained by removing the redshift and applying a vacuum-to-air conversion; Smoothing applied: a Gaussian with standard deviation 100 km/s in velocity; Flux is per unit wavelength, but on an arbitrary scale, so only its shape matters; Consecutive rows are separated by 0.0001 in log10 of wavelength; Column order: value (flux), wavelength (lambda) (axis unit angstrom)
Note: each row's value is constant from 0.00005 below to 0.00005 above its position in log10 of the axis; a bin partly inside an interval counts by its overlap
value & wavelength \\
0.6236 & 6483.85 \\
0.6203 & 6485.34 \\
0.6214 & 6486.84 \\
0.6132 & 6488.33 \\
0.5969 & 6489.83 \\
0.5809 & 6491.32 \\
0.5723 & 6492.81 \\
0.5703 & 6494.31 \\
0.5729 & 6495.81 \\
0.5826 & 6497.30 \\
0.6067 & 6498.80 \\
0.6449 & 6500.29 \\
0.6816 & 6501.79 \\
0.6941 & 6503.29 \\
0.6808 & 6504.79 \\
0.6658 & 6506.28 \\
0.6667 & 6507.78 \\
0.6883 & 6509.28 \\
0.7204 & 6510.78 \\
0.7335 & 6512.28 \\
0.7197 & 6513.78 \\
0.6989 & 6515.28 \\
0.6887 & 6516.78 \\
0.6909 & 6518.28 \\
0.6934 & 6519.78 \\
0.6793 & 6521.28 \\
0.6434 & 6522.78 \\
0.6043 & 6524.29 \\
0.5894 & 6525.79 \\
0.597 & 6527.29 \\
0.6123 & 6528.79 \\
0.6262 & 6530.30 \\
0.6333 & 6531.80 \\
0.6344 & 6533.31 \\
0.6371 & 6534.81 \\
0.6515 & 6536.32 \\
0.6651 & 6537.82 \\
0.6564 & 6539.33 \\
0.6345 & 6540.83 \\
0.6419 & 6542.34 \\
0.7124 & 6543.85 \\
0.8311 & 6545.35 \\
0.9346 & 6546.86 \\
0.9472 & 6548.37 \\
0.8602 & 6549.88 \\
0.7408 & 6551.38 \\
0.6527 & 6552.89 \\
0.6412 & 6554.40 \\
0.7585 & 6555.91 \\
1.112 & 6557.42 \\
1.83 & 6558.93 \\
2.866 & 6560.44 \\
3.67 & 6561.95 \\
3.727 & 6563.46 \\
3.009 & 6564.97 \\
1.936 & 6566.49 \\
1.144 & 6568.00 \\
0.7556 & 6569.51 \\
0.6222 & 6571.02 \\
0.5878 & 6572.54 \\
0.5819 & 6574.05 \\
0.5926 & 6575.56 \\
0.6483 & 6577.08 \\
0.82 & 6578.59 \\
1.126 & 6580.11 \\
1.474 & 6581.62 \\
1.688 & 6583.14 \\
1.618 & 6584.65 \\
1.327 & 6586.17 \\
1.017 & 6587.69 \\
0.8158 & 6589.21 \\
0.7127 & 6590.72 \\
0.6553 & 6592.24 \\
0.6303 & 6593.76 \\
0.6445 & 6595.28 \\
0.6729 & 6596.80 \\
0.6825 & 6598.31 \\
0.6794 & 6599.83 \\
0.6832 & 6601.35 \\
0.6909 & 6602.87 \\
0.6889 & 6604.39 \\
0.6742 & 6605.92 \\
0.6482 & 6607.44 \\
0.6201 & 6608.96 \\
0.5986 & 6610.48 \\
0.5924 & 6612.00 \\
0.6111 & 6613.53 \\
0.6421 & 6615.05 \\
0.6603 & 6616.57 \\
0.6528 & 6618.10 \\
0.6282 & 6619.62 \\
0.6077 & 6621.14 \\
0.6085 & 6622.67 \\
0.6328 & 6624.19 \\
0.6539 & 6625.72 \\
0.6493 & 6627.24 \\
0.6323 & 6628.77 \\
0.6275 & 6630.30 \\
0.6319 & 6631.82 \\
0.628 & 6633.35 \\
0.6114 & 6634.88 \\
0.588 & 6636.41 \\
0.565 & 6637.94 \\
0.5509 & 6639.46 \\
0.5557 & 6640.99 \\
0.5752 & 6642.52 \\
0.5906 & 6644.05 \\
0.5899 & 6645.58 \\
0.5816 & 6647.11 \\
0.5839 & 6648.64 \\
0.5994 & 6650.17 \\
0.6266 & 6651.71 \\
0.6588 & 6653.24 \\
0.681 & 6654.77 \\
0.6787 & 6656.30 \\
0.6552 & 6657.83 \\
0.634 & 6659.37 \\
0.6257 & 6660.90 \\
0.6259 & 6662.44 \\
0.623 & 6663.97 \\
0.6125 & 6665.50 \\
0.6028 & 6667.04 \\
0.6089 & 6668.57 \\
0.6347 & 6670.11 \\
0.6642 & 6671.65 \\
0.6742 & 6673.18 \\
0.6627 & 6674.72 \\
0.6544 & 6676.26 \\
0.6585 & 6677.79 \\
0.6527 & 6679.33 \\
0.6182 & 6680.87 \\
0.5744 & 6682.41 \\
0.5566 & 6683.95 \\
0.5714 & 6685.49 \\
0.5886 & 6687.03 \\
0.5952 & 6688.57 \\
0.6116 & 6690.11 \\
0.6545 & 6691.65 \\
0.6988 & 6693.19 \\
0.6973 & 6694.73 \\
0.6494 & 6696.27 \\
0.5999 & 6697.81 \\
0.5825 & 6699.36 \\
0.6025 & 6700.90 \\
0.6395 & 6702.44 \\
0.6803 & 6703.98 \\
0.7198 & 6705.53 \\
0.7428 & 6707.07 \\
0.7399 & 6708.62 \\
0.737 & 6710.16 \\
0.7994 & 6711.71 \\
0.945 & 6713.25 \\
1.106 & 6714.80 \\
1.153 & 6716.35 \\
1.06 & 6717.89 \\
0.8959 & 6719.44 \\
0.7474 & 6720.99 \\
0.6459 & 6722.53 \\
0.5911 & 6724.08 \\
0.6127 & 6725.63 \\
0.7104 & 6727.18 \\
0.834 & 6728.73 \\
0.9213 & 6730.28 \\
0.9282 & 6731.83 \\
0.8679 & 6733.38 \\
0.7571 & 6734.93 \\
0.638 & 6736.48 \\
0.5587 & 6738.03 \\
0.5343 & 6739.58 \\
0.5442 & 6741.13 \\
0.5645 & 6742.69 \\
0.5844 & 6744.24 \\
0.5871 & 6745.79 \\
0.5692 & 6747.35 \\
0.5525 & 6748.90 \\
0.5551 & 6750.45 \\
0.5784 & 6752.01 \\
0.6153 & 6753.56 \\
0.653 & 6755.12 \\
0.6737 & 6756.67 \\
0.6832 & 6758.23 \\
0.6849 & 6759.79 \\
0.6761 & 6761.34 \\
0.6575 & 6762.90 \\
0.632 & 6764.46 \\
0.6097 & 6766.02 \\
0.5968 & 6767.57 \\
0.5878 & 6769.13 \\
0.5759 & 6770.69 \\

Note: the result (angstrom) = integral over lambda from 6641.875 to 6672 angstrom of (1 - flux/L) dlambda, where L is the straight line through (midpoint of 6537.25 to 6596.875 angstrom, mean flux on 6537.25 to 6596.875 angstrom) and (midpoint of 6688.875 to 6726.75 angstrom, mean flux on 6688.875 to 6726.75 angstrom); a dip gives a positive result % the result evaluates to 9.1 angstrom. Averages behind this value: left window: 1.16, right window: 0.744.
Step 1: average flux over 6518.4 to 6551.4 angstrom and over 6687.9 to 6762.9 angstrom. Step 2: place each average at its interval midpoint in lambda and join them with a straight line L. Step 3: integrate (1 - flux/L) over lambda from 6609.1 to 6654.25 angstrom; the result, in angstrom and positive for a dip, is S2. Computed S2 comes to 5.52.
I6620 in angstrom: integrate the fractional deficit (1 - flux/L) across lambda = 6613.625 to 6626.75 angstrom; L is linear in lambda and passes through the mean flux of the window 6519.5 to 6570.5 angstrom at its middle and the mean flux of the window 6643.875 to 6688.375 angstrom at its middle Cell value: 2.8 angstrom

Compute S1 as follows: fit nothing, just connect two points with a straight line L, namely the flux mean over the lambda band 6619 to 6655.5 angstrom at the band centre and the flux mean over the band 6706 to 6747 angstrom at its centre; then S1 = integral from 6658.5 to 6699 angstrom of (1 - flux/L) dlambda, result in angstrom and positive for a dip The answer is 3.0 angstrom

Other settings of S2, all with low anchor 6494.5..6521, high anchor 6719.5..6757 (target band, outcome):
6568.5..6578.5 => 0.2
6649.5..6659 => 0.2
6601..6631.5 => 1.3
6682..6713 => 0.3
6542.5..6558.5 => -3.9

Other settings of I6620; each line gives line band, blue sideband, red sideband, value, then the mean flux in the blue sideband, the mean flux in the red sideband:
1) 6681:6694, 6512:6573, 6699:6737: 3.5 angstrom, 1.03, 0.79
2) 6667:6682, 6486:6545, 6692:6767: 1.0 angstrom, 0.647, 0.704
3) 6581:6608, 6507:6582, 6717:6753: 0.7 angstrom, 0.986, 0.69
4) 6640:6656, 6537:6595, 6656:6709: 3.8 angstrom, 1.17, 0.639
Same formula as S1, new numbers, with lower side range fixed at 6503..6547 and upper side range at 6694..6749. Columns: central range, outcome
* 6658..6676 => 2.0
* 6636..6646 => 1.9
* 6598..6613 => 0.9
